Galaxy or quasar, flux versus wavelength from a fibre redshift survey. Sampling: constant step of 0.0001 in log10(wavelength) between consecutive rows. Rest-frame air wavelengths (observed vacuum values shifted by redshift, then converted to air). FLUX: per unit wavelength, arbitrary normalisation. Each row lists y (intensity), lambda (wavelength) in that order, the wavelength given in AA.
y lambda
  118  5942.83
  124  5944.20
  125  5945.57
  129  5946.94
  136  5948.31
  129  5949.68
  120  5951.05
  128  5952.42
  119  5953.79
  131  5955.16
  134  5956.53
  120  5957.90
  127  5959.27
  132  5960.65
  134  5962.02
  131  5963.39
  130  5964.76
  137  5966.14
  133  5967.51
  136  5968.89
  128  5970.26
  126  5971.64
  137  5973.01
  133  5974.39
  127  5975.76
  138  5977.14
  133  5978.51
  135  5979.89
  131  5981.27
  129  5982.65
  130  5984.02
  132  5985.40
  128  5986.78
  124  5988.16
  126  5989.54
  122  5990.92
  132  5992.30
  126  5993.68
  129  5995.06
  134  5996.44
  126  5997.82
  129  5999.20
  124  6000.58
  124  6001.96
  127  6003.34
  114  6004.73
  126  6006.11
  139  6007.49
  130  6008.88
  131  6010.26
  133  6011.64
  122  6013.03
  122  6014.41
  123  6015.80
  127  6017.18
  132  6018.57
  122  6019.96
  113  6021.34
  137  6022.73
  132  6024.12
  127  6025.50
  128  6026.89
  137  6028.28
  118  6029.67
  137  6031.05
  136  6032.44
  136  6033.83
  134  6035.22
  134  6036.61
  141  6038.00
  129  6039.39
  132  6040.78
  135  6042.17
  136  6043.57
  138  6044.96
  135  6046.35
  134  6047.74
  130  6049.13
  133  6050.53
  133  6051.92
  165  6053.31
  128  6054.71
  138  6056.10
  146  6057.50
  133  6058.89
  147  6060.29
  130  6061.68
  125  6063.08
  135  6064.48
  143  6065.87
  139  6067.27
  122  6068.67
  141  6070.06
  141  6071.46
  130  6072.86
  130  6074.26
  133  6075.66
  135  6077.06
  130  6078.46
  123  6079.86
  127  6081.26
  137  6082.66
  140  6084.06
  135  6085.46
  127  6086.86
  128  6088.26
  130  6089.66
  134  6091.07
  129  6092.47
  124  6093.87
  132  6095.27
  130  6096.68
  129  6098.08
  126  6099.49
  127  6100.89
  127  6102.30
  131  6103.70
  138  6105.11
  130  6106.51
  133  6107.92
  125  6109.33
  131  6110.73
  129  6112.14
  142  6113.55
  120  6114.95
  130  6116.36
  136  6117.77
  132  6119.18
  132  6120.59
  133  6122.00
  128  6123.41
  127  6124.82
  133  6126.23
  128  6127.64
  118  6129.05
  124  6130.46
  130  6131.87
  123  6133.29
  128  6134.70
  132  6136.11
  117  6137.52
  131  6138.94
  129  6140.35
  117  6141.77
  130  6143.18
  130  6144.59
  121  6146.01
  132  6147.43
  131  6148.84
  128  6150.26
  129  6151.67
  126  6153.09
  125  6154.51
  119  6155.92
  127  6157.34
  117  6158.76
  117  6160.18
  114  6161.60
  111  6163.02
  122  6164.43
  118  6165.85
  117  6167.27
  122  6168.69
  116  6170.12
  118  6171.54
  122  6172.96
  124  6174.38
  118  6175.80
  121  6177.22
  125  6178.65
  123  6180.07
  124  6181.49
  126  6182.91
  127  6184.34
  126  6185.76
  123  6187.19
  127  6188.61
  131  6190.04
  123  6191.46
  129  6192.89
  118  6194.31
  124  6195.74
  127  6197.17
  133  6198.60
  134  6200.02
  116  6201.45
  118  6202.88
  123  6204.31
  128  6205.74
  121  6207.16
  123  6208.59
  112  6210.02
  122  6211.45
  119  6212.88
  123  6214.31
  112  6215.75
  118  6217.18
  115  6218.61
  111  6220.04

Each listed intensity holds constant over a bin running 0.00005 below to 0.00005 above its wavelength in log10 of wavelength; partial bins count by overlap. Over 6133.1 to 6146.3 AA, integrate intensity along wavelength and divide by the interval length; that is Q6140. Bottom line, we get 126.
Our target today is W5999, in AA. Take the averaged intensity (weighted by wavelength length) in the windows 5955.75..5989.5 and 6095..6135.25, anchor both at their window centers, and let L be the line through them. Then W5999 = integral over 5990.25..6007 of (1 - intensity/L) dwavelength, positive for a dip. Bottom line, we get 0.6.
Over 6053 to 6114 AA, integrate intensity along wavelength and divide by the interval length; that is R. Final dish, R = 133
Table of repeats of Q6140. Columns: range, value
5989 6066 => 131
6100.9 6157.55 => 128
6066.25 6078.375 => 134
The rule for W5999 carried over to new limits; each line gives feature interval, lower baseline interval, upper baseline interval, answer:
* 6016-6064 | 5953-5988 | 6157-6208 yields -2.01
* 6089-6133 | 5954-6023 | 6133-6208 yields -1.46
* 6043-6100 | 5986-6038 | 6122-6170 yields -3.22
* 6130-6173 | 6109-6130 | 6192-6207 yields 1.49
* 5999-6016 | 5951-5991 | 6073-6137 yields 0.45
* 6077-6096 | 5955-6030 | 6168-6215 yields -0.67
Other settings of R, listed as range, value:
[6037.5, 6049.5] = 134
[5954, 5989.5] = 131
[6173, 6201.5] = 125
